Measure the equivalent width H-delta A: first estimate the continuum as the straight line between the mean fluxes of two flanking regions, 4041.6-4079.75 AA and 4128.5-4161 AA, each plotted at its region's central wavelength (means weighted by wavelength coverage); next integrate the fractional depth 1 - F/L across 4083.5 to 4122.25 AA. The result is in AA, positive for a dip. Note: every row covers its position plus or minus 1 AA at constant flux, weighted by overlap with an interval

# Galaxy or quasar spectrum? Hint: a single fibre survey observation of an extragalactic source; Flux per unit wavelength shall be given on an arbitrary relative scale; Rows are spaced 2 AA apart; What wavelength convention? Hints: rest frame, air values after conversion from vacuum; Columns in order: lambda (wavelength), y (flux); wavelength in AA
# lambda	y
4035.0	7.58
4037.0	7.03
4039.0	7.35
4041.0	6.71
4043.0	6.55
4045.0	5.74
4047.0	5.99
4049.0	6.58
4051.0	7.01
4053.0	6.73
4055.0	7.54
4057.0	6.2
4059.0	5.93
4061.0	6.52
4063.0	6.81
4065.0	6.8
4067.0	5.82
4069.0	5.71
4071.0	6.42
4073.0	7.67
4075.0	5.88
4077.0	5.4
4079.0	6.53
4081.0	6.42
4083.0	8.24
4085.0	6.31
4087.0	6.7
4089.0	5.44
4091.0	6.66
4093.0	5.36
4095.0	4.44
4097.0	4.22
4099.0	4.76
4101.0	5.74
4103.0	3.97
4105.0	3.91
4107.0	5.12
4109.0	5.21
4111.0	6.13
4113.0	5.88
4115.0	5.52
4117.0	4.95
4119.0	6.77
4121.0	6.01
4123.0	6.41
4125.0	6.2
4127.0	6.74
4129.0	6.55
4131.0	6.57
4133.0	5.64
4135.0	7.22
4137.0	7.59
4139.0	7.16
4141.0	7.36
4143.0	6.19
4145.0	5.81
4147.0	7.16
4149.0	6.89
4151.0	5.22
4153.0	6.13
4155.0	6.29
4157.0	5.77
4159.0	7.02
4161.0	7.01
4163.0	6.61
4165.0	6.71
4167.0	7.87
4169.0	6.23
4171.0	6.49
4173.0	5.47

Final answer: 6.1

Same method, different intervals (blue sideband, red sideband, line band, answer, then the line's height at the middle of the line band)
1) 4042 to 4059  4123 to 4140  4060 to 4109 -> 5.4 AA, 6.58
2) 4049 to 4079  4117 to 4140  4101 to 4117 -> 3.4 AA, 6.53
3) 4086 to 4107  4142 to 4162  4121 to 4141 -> -2.7 AA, 5.88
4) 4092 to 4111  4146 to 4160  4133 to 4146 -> -1.9 AA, 5.95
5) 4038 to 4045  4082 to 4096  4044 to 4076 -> 0.2 AA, 6.5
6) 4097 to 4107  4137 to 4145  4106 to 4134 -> -1.7 AA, 5.65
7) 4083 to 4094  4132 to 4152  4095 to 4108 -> 3.6 AA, 6.37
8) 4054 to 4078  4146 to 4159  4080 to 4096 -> 0.4 AA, 6.37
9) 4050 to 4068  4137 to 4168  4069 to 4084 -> 0.0 AA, 6.6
